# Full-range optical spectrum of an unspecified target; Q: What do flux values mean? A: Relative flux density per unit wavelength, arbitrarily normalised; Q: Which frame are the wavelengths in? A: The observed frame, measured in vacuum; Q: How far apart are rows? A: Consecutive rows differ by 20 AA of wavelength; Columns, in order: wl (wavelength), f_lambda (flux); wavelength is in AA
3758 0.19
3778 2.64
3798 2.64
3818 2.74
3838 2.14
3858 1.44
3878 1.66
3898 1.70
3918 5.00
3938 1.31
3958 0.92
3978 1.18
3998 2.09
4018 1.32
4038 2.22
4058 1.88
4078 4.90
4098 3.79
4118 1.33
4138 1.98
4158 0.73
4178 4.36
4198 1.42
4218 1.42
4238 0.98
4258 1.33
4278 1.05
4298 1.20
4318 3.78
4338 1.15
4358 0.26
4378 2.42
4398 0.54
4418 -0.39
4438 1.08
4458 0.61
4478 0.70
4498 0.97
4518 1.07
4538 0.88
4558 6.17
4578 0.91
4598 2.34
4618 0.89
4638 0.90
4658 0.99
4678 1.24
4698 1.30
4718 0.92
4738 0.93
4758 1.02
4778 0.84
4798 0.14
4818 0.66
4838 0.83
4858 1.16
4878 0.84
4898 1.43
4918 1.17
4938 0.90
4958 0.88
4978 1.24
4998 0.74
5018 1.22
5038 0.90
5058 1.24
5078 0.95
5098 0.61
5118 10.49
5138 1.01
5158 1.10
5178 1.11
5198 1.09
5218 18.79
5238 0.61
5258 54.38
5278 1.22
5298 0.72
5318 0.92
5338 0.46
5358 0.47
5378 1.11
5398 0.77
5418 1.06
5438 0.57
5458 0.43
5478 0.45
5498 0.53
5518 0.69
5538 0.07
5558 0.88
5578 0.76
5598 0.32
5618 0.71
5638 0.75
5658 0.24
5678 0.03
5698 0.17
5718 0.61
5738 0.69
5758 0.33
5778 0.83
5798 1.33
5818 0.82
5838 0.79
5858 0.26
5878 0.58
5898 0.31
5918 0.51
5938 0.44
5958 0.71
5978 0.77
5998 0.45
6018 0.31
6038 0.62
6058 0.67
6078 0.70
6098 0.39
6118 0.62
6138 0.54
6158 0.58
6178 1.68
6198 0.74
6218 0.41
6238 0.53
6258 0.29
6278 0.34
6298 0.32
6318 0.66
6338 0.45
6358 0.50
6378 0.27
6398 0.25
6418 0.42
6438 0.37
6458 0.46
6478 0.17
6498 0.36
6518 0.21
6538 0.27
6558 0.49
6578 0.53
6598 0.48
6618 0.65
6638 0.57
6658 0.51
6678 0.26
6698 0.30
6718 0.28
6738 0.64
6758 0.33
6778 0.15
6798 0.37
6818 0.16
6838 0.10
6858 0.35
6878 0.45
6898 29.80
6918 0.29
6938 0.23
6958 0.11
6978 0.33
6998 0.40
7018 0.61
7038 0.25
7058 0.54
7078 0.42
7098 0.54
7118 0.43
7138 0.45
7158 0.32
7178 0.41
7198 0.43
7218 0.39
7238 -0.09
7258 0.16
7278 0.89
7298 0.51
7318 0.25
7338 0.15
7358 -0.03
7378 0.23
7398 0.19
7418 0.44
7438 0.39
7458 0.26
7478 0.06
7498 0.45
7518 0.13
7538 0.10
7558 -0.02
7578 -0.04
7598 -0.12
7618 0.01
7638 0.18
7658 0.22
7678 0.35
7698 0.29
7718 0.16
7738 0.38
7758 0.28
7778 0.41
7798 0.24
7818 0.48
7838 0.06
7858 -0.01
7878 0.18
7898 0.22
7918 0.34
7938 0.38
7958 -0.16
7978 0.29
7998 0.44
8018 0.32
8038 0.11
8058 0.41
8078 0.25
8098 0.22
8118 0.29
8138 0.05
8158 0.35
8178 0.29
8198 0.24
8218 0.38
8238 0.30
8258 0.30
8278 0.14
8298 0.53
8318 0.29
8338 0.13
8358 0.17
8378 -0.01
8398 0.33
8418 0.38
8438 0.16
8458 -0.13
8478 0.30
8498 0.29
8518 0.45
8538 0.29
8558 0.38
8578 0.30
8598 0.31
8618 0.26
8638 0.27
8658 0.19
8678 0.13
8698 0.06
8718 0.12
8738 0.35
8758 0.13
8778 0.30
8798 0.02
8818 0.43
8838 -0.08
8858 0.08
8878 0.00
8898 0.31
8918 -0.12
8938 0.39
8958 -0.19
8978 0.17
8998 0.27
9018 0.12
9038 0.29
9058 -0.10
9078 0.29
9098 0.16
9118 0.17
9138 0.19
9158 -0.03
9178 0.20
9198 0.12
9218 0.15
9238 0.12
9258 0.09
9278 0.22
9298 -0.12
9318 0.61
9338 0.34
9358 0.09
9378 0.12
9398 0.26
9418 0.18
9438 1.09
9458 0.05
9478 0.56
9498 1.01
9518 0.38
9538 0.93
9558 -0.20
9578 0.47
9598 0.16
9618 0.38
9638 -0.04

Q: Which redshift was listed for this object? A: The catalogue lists 0.05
